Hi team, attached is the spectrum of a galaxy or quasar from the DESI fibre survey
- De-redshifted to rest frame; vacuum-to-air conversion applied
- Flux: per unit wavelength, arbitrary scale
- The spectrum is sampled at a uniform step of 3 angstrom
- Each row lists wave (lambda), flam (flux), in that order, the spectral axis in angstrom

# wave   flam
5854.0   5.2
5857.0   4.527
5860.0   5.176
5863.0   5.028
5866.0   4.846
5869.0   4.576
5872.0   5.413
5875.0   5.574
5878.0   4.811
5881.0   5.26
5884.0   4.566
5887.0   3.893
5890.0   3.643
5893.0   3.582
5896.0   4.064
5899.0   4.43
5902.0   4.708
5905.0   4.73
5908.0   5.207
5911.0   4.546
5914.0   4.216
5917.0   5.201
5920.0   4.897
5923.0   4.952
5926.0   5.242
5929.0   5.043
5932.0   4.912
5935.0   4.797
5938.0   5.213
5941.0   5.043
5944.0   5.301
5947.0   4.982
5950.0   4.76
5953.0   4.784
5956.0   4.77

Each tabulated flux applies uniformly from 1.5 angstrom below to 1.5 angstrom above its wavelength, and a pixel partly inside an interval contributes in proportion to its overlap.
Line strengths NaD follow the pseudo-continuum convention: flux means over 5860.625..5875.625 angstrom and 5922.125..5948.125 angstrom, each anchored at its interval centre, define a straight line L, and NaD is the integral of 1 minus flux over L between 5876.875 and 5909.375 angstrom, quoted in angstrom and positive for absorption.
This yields 4.01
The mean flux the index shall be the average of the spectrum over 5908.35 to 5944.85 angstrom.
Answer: 4.95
